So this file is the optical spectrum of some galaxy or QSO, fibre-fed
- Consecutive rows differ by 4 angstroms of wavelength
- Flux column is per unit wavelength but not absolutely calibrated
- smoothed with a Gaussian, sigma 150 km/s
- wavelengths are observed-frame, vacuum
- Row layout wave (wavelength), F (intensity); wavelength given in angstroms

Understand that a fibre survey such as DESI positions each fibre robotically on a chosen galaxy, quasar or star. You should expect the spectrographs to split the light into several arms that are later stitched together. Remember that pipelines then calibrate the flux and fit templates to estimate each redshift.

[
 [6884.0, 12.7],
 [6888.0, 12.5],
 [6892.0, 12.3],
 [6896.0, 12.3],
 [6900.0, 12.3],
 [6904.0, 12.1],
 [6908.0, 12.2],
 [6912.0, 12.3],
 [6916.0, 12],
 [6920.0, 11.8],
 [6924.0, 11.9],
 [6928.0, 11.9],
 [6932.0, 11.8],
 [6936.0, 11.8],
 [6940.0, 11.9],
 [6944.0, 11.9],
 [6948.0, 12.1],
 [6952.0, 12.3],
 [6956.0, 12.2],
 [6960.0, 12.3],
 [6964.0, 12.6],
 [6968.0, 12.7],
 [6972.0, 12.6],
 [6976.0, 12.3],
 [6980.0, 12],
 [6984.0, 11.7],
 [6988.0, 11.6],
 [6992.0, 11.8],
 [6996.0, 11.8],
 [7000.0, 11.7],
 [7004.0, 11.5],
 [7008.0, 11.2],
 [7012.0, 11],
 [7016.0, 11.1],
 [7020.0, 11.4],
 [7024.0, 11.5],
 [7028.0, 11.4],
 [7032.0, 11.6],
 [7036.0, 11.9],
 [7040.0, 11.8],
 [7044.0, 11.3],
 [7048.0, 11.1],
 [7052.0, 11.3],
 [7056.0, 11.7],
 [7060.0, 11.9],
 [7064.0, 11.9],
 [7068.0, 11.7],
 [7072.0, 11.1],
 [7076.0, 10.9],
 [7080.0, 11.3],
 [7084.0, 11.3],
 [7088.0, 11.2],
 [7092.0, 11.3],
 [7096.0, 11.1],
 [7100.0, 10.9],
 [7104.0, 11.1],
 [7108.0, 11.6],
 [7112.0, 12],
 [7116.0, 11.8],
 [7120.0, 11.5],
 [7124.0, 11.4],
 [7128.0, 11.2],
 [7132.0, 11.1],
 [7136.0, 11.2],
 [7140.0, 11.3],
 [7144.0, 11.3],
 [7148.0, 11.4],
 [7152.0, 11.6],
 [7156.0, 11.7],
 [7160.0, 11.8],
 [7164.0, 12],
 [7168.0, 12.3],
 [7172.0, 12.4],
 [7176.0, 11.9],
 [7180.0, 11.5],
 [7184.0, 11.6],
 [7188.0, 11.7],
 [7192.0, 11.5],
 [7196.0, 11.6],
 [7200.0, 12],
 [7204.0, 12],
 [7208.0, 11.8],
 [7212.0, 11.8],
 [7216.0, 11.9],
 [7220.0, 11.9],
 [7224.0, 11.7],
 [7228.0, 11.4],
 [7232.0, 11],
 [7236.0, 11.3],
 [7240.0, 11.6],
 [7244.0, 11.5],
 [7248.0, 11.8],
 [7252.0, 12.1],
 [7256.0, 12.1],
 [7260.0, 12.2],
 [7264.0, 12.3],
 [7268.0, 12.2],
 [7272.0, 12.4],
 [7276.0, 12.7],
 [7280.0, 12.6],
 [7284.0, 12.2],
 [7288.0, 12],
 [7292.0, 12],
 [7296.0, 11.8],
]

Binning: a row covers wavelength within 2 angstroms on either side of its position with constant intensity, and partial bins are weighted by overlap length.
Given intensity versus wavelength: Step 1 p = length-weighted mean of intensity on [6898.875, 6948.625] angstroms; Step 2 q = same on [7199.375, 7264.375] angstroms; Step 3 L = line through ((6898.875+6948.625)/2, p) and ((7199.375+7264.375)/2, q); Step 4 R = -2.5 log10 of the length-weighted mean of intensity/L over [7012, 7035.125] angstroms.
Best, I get 0.05 mag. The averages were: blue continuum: 12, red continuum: 11.8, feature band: 11.4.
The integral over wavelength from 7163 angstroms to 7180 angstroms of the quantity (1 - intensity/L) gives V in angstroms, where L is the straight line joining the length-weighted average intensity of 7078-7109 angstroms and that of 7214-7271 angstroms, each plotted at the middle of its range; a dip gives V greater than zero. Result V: -0.8 angstroms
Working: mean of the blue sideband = 11.2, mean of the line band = 12.1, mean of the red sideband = 11.8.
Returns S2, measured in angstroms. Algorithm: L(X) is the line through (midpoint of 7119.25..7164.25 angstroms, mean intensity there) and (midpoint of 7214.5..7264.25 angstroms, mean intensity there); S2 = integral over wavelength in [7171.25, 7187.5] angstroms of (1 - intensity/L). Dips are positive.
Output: -0.3 angstroms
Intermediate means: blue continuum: 11.4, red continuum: 11.7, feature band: 11.8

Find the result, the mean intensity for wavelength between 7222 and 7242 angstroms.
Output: 11.4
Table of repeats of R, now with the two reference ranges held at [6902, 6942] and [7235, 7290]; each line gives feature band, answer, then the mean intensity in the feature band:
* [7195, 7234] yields 0.03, 11.7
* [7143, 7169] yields 0.03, 11.7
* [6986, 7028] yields 0.05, 11.5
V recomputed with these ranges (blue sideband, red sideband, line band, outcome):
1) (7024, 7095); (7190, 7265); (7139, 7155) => 0.3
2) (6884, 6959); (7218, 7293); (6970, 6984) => -0.2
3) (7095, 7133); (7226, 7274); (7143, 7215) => -1.2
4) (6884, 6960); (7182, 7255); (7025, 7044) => 0.5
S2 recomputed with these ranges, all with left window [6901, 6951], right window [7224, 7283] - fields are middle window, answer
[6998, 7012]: 0.7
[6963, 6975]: -0.6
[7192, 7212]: 0.2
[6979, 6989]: 0.2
